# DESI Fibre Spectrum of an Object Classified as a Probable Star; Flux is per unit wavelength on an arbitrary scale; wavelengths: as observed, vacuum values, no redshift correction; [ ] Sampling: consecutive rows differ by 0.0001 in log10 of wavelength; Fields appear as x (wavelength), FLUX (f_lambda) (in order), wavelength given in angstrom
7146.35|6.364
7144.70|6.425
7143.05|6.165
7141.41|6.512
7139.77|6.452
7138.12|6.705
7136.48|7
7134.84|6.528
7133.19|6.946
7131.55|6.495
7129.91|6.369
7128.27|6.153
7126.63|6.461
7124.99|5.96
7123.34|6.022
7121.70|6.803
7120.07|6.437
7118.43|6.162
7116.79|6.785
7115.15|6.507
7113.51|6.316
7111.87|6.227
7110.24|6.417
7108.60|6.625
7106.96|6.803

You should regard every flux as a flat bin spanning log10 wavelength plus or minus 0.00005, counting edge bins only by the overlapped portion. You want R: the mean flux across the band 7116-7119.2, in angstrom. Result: 6.47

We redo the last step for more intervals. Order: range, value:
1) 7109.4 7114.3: 6.32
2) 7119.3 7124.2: 6.42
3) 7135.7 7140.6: 6.72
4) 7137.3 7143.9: 6.46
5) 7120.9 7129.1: 6.27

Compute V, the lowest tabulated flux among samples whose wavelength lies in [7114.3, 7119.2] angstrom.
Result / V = 6.162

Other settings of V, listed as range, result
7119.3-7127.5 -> 5.96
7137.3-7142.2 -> 6.452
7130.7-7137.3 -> 6.495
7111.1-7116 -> 6.227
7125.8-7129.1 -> 6.153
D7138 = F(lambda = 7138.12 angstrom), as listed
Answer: 6.705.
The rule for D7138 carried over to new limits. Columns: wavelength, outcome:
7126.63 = 6.461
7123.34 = 6.022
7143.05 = 6.165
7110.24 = 6.417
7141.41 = 6.512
